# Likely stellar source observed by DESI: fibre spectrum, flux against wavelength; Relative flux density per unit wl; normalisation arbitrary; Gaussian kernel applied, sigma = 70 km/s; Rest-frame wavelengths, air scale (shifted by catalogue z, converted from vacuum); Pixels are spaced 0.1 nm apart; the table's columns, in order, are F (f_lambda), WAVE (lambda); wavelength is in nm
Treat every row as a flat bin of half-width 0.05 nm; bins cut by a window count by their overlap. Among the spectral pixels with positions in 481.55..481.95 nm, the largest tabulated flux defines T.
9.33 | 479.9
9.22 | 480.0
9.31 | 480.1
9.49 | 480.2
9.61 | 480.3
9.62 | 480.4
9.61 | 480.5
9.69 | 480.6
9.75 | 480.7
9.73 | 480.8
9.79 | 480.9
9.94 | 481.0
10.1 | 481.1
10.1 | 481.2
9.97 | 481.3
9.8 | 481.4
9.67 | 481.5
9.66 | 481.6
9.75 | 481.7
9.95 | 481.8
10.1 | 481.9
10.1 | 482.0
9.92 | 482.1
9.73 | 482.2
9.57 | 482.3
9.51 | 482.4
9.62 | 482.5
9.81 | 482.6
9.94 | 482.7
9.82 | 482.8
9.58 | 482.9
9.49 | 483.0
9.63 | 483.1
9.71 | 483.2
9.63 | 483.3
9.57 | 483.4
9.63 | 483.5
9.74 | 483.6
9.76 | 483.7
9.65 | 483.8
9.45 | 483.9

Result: 10.1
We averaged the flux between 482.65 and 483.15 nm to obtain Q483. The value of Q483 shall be 9.69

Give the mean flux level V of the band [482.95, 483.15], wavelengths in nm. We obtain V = 9.56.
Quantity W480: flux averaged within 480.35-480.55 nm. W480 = 9.61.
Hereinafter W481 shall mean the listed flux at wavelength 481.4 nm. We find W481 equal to 9.8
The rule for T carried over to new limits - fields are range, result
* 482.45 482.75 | 9.94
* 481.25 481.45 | 9.97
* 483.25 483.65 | 9.74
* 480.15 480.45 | 9.62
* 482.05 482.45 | 9.92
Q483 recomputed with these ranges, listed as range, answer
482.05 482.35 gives 9.74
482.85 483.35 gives 9.61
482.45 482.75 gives 9.79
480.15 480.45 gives 9.57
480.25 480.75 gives 9.66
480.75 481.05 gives 9.82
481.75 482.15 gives 10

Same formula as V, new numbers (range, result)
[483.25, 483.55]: 9.61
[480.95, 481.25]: 10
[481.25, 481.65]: 9.78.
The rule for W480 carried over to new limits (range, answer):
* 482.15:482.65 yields 9.65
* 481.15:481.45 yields 9.96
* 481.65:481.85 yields 9.85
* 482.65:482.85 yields 9.88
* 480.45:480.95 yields 9.71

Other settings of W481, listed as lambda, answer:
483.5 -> 9.63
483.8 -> 9.65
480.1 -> 9.31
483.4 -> 9.57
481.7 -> 9.75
